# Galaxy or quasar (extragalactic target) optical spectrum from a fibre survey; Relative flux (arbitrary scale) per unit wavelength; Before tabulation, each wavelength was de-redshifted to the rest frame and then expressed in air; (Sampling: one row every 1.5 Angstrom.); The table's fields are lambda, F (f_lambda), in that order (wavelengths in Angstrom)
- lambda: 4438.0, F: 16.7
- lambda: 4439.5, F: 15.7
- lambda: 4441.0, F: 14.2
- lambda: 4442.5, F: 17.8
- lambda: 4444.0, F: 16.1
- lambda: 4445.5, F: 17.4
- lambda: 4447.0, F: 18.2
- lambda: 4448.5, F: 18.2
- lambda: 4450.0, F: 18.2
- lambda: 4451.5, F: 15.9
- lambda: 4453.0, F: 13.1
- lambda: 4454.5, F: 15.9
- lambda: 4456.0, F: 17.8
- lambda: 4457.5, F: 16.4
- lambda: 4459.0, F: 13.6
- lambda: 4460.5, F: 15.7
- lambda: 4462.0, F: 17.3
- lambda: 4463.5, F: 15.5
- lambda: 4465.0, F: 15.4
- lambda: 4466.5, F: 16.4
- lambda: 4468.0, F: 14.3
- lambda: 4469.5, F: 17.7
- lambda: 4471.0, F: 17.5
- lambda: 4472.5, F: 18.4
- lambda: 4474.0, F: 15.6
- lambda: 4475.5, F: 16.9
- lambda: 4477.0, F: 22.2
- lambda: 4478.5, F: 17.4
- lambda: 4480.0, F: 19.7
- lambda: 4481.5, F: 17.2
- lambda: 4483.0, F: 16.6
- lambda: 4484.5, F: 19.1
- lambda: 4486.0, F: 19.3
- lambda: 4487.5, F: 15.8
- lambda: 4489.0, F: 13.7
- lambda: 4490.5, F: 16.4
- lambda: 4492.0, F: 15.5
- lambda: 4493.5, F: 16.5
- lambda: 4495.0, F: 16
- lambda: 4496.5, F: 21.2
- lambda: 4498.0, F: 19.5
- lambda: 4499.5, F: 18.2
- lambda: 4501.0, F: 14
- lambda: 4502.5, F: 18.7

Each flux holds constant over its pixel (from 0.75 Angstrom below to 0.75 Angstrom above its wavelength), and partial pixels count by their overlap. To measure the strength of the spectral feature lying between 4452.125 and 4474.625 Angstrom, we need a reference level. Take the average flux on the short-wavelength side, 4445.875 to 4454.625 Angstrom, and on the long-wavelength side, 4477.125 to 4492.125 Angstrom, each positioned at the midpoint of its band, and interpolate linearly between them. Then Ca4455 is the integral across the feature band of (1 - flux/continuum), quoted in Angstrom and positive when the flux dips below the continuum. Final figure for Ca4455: 1.2 Angstrom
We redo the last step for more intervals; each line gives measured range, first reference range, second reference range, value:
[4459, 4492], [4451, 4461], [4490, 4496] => -2.1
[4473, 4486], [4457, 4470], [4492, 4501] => -1.1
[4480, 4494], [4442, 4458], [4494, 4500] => 1.1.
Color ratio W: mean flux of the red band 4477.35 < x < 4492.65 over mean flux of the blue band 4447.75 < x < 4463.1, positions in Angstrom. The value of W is 1.06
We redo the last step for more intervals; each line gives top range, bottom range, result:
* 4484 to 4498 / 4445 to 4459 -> 1.03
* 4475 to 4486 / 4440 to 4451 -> 1.08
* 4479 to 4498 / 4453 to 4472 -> 1.08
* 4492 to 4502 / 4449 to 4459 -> 1.09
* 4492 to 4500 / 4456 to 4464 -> 1.13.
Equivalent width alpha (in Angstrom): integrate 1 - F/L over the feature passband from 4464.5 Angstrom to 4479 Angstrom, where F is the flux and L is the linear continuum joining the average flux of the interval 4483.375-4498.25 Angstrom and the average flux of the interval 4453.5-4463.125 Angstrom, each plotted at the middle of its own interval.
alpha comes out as -0.6 Angstrom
